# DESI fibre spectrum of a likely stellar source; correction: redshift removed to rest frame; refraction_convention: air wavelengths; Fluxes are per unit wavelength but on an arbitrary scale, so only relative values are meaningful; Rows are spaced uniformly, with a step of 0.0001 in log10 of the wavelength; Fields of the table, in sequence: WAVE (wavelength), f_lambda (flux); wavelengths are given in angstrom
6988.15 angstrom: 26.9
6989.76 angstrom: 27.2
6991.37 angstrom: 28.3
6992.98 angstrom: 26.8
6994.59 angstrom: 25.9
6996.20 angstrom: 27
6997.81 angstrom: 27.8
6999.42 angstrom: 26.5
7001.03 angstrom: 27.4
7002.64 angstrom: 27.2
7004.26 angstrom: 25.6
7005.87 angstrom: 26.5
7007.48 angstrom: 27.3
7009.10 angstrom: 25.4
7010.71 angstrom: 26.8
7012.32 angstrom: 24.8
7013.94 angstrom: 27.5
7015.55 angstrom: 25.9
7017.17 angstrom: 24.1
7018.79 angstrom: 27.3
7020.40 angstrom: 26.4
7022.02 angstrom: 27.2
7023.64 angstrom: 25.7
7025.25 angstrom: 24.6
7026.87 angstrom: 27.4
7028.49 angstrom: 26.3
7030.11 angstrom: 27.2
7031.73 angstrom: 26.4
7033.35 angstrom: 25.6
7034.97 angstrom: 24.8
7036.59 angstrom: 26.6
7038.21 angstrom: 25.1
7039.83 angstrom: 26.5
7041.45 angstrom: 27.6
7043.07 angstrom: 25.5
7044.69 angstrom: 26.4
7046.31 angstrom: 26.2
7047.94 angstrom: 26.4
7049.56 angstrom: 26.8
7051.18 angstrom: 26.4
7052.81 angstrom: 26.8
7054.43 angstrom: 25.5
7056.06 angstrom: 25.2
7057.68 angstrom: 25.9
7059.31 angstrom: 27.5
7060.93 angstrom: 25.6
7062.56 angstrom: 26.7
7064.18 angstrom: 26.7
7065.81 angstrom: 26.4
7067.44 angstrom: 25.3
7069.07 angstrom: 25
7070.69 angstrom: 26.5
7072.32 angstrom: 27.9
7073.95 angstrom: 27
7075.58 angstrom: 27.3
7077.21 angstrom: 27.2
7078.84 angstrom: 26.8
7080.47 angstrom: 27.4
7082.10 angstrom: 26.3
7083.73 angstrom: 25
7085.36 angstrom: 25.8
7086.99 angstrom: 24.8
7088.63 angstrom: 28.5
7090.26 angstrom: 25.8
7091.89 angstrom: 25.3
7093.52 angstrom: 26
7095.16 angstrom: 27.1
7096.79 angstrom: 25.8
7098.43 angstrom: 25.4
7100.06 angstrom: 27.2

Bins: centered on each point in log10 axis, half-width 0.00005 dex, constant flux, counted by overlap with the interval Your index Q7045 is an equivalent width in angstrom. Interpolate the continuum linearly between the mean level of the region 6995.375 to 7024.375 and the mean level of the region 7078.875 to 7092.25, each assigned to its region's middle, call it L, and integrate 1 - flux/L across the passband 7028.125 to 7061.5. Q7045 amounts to 0.2 angstrom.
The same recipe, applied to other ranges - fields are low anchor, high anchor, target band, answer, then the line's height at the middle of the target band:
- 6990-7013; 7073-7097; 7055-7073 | 0.19 angstrom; 26.5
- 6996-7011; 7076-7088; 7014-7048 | 0.50 angstrom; 26.6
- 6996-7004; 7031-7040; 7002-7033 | 0.18 angstrom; 26.4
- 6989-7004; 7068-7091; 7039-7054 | 0.14 angstrom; 26.7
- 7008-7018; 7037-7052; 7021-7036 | -0.05 angstrom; 26.1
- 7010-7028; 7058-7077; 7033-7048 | 0.15 angstrom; 26.3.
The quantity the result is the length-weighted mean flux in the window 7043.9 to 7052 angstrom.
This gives 26.4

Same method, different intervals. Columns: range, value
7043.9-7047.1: 26.3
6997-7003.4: 27.3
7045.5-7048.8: 26.3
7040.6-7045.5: 26.5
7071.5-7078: 27.3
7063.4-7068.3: 26.1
